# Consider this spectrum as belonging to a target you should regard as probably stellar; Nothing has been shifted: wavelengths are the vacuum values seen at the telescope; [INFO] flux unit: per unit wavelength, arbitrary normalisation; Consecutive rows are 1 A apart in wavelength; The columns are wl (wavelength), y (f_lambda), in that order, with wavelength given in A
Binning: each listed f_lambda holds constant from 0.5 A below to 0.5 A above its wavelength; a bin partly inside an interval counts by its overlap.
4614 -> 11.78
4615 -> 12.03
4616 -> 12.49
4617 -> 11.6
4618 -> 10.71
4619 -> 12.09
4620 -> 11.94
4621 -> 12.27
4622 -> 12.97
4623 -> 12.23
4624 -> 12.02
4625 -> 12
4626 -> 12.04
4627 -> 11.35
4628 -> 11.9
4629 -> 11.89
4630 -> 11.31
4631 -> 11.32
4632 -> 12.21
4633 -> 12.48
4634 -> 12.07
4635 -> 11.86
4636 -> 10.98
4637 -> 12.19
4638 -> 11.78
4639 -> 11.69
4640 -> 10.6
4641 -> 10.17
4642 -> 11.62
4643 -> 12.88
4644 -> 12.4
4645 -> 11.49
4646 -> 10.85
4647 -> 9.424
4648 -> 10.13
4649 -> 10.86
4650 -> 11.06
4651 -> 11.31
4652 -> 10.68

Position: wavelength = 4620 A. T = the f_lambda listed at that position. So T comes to 11.94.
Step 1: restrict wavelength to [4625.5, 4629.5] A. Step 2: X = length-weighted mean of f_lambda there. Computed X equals 11.8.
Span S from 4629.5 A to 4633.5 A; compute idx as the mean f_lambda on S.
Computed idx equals 11.8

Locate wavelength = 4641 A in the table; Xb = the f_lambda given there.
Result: 10.17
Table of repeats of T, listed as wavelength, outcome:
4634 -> 12.07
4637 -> 12.19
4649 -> 10.86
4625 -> 12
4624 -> 12.02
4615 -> 12.03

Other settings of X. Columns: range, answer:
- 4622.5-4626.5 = 12.1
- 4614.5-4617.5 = 12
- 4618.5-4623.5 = 12.3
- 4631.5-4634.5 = 12.3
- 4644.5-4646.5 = 11.2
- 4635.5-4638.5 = 11.7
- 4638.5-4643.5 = 11.4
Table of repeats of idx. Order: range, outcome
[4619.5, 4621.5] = 12.1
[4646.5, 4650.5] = 10.4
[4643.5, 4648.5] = 10.9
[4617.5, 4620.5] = 11.6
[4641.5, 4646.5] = 11.8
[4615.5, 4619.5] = 11.7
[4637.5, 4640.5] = 11.4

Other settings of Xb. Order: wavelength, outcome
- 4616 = 12.49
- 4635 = 11.86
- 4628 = 11.9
